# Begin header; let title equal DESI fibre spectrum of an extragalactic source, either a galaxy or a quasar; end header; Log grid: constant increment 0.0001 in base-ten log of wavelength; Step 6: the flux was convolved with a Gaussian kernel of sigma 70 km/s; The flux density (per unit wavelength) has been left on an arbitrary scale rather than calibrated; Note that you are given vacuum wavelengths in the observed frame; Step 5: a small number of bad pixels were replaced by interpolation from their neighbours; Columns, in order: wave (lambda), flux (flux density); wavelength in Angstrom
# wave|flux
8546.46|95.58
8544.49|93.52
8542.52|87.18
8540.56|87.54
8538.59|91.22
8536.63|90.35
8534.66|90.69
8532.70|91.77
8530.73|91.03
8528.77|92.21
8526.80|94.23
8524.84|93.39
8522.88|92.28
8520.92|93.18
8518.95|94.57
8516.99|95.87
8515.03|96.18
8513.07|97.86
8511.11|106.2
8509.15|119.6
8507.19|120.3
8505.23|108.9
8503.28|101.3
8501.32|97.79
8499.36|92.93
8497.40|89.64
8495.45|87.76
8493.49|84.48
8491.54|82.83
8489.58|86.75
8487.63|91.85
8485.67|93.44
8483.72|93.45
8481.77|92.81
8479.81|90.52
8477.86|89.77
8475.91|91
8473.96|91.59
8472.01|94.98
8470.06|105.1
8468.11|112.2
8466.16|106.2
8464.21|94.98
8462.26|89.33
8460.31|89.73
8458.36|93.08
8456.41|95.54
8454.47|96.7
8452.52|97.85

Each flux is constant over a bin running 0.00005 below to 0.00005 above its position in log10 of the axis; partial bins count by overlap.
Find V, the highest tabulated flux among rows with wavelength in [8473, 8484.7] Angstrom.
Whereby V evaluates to 93.45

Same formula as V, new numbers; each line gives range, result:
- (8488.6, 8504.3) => 101.3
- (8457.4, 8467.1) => 106.2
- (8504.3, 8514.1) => 120.3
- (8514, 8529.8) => 96.18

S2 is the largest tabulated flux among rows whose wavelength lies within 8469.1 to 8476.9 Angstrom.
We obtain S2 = 105.1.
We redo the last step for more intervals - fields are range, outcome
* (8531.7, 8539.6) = 91.77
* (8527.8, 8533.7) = 92.21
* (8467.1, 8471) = 112.2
